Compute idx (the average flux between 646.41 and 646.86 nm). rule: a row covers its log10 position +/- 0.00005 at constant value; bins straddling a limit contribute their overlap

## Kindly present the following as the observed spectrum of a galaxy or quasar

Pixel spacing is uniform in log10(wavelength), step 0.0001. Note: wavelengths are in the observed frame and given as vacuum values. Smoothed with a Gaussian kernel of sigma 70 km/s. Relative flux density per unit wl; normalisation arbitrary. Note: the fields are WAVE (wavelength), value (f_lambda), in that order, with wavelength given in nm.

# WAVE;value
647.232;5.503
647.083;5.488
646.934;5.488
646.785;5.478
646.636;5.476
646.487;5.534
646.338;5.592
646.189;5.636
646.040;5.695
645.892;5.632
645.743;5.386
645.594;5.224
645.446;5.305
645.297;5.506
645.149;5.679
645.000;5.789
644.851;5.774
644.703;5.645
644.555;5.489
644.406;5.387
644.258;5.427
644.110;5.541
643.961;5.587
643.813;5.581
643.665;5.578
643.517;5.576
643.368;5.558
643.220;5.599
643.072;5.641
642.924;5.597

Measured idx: 5.49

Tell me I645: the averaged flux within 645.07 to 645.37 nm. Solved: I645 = 5.6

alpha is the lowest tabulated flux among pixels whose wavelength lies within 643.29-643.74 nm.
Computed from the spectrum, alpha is 5.558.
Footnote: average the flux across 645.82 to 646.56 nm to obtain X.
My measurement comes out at 5.62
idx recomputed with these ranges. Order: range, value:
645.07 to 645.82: 5.42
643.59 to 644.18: 5.57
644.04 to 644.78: 5.51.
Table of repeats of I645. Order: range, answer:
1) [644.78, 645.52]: 5.61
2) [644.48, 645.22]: 5.67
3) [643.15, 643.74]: 5.57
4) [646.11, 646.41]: 5.61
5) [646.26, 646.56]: 5.56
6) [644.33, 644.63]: 5.44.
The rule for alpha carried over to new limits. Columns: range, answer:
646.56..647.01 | 5.476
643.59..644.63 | 5.387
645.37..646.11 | 5.224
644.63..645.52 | 5.305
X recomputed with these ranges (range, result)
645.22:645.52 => 5.42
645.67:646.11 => 5.58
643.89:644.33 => 5.51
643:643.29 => 5.62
